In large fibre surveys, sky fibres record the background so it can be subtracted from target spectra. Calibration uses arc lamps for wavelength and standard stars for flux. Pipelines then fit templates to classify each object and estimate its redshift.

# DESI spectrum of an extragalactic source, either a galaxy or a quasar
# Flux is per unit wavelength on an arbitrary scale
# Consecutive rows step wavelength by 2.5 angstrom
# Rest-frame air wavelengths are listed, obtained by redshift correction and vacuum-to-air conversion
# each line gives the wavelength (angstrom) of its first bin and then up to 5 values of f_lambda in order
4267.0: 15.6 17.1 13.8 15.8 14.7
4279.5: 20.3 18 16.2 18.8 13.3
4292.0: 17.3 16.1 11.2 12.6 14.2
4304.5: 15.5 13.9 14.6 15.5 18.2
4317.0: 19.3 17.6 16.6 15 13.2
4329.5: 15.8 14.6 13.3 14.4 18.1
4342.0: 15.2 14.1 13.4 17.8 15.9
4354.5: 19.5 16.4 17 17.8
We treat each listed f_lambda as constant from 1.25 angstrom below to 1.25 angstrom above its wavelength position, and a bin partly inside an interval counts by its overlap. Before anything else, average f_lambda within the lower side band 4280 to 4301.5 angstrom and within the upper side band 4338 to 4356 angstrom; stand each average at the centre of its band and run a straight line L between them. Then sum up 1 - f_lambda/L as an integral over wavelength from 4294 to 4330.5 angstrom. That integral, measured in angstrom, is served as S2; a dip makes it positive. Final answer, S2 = 1.3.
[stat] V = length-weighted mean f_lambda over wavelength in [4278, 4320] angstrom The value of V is 16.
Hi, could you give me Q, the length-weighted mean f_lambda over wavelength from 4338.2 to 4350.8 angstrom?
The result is 15.7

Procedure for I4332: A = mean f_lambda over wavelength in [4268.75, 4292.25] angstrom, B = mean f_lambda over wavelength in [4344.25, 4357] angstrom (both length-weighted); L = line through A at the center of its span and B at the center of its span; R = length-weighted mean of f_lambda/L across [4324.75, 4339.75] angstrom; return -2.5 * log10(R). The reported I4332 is 0.12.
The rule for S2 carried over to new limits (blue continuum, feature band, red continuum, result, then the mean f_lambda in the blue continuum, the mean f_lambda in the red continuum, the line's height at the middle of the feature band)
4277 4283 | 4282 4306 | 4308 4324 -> 3.5 angstrom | 18.3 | 16.8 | 17.7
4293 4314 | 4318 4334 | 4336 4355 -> -0.2 angstrom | 14.4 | 15.9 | 15.2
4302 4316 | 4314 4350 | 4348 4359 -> 1.5 angstrom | 15.5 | 17.3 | 16.4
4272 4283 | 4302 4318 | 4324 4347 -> -0.3 angstrom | 16.8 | 14.8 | 15.7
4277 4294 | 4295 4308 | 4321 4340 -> 2.1 angstrom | 17.1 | 15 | 16.3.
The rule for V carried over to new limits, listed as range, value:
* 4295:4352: 15.2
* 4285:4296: 16.2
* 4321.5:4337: 14.6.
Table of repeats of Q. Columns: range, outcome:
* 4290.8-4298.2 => 14.9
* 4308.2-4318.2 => 16.9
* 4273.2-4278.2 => 15.2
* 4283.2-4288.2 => 17.5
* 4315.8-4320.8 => 18.4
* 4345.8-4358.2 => 16.6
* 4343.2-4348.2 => 13.8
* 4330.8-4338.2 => 14.1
